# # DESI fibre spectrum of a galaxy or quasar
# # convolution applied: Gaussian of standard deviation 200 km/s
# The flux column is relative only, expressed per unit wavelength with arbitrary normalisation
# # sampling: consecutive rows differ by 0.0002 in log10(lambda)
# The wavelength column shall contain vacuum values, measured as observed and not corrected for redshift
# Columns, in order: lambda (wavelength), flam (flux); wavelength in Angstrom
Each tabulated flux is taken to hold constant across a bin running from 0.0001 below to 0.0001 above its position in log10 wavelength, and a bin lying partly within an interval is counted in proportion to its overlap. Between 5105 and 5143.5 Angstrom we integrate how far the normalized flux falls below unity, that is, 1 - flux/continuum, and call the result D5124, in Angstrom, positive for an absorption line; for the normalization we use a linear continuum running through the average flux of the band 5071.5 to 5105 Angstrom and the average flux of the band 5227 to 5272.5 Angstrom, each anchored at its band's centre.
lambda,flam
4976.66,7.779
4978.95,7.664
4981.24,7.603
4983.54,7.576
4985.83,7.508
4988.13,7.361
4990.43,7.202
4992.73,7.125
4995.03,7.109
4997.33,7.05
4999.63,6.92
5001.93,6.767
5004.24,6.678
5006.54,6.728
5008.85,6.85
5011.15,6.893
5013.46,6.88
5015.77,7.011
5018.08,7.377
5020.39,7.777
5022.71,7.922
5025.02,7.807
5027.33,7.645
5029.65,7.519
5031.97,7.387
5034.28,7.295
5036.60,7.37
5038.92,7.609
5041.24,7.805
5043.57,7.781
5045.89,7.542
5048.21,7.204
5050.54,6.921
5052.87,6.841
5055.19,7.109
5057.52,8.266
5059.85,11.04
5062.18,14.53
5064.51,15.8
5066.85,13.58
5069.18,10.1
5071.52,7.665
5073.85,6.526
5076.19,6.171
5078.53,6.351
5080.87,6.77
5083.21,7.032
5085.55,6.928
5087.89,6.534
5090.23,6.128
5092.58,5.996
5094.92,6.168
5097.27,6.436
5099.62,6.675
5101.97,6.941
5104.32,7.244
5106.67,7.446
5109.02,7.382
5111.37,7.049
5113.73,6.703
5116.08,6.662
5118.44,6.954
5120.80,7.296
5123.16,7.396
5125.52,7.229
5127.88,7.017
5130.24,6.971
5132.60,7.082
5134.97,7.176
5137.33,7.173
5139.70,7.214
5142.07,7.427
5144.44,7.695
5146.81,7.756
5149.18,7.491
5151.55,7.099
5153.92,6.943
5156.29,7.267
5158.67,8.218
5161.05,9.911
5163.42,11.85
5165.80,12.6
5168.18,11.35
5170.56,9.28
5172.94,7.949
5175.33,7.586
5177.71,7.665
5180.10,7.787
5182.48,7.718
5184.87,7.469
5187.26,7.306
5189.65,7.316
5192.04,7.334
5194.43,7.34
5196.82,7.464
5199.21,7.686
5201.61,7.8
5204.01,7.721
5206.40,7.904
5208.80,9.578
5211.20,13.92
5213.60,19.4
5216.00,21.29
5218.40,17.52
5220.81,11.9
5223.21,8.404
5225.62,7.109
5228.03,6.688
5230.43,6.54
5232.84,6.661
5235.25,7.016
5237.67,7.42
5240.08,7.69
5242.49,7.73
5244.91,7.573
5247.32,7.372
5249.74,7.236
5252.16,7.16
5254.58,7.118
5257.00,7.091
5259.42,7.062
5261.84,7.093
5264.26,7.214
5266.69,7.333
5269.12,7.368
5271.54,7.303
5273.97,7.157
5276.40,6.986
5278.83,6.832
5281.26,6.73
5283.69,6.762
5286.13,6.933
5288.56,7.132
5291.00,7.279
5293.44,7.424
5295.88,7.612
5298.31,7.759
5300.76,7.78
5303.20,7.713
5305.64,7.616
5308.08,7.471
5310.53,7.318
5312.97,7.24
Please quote -2.4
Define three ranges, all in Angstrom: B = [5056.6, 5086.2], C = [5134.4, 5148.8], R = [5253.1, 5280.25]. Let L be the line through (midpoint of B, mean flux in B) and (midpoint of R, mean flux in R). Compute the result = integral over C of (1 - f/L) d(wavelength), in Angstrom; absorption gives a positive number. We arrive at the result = 1.9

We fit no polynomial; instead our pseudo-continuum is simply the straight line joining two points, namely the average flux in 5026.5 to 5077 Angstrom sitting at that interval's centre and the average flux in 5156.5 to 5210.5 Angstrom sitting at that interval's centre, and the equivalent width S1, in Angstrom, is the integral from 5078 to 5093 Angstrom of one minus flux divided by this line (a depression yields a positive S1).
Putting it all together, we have 3.6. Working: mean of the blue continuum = 8.65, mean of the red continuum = 8.52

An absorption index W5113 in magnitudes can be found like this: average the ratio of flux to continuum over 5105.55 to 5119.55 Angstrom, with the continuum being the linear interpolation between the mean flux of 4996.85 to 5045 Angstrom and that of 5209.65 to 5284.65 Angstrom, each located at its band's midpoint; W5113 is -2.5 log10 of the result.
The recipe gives 0.12 mag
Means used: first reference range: 7.3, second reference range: 8.73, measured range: 7.03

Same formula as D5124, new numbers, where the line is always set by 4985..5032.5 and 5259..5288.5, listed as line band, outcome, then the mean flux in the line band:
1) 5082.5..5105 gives 1.8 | 6.59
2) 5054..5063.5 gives -4.1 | 10.3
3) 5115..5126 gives 0.1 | 7.1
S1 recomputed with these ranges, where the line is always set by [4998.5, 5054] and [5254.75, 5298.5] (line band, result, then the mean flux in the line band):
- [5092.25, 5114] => 1.2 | 6.84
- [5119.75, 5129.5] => 0.0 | 7.22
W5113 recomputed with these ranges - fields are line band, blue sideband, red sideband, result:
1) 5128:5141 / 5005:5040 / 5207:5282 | 0.138 mag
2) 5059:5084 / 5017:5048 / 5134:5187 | -0.228 mag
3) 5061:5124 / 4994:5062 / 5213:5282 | 0.002 mag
